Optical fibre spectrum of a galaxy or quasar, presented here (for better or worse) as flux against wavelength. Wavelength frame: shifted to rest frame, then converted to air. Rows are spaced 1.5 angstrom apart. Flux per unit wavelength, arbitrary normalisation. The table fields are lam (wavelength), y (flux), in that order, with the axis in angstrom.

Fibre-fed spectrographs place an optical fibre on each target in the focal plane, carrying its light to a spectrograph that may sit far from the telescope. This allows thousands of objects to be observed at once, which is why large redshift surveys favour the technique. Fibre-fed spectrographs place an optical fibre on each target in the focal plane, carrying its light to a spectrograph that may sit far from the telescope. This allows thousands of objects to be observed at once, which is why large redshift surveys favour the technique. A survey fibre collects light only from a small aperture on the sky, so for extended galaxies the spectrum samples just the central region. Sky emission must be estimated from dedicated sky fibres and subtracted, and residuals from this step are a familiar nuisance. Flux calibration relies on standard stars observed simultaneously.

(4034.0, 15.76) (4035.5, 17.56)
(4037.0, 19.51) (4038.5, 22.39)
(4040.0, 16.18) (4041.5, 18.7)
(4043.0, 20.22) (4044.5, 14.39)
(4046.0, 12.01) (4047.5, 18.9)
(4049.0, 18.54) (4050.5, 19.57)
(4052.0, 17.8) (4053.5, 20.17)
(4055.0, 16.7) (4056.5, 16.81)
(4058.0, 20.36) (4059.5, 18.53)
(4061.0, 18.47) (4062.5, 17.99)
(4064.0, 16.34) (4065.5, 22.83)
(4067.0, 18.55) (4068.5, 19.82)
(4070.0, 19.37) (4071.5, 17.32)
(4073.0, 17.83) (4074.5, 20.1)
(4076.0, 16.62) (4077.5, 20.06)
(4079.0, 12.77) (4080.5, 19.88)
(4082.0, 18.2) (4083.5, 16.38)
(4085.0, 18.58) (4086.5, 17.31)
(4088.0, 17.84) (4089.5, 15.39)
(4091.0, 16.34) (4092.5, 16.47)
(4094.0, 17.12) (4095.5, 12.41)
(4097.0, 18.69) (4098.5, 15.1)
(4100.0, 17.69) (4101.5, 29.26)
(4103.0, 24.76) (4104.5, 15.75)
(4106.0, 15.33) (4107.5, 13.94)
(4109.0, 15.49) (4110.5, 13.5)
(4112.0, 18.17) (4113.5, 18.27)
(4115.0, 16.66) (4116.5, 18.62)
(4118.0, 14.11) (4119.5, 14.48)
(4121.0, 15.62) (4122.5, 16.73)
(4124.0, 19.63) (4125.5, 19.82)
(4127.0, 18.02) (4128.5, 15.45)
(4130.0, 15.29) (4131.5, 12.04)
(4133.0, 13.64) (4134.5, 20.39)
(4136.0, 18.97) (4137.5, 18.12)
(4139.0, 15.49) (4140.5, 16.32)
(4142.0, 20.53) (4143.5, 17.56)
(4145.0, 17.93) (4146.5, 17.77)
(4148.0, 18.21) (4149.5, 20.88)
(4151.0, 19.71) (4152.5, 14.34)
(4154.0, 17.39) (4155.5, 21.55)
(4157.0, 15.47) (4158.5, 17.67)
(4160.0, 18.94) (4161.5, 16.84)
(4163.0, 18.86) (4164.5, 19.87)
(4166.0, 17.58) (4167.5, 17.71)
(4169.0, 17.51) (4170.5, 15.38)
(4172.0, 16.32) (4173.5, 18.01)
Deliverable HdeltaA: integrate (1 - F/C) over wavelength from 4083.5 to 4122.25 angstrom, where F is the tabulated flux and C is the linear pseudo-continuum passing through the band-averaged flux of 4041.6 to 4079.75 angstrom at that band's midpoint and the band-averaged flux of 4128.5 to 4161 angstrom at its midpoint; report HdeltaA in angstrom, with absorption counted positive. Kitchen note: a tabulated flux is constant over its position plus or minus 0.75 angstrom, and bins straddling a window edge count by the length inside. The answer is 1.59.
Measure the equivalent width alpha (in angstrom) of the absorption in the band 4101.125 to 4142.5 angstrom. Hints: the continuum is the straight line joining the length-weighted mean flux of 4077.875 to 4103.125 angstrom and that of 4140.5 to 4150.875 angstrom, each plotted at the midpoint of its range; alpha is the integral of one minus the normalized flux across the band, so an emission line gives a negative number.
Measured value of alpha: 2.5 angstrom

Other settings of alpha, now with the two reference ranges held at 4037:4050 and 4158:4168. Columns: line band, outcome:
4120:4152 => 1.2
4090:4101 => 0.9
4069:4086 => 0.0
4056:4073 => -0.8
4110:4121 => 1.1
